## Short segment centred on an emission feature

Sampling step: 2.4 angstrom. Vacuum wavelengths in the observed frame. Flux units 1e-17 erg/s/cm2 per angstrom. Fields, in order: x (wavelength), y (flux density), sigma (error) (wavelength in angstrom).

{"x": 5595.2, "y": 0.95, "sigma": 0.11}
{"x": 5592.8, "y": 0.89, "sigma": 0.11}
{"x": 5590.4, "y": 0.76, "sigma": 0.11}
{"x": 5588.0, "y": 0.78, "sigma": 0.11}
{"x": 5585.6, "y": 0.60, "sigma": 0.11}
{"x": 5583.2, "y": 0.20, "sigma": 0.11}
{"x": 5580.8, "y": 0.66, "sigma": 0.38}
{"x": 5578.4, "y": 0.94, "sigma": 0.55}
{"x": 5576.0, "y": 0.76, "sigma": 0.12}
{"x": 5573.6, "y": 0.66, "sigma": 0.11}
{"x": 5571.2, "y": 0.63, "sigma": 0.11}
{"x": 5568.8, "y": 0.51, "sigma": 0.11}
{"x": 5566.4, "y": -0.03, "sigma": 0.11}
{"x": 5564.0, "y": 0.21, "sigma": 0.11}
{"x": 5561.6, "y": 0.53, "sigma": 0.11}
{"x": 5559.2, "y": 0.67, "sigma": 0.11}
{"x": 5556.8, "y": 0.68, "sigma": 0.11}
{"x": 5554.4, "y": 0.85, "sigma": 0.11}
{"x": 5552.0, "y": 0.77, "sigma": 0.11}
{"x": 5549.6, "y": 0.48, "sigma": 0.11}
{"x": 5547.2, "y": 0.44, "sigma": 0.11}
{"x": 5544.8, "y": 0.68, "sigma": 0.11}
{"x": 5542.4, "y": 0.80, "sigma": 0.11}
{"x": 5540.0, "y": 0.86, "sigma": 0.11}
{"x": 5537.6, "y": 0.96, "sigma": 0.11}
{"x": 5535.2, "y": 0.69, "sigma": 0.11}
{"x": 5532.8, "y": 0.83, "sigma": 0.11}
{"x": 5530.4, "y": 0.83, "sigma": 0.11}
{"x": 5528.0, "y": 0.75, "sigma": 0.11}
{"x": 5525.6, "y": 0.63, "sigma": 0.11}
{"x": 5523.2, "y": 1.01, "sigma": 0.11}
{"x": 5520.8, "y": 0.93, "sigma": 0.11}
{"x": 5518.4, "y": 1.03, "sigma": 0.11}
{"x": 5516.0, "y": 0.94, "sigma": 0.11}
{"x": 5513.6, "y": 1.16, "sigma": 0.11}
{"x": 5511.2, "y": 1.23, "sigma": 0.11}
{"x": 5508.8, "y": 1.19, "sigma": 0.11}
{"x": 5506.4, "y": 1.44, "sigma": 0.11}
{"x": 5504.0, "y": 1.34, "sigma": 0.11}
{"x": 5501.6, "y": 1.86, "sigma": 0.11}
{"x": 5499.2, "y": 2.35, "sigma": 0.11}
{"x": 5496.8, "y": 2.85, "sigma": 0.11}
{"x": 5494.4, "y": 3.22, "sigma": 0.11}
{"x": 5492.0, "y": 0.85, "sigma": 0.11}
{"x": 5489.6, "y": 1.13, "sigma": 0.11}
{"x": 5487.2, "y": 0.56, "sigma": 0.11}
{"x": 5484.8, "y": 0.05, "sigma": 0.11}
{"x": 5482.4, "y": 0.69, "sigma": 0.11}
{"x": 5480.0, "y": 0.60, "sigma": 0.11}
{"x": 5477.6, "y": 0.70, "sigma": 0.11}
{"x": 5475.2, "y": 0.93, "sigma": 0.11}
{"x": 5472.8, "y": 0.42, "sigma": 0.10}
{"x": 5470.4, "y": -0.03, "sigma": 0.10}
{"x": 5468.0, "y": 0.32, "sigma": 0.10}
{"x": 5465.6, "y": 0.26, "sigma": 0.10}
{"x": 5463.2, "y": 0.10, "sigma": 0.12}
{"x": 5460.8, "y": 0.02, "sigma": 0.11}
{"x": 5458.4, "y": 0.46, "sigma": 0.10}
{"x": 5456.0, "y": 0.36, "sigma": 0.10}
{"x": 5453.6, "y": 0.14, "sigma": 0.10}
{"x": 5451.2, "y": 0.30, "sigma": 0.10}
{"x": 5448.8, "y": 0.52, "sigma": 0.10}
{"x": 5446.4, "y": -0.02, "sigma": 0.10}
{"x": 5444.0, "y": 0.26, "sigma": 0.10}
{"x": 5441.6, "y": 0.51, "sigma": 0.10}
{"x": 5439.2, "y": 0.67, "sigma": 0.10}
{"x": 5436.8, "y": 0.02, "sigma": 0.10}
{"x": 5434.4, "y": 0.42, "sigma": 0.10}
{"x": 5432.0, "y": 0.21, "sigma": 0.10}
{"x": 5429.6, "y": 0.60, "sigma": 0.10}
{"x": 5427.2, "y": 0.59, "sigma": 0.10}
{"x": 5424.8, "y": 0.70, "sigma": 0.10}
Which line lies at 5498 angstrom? Ly-alpha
